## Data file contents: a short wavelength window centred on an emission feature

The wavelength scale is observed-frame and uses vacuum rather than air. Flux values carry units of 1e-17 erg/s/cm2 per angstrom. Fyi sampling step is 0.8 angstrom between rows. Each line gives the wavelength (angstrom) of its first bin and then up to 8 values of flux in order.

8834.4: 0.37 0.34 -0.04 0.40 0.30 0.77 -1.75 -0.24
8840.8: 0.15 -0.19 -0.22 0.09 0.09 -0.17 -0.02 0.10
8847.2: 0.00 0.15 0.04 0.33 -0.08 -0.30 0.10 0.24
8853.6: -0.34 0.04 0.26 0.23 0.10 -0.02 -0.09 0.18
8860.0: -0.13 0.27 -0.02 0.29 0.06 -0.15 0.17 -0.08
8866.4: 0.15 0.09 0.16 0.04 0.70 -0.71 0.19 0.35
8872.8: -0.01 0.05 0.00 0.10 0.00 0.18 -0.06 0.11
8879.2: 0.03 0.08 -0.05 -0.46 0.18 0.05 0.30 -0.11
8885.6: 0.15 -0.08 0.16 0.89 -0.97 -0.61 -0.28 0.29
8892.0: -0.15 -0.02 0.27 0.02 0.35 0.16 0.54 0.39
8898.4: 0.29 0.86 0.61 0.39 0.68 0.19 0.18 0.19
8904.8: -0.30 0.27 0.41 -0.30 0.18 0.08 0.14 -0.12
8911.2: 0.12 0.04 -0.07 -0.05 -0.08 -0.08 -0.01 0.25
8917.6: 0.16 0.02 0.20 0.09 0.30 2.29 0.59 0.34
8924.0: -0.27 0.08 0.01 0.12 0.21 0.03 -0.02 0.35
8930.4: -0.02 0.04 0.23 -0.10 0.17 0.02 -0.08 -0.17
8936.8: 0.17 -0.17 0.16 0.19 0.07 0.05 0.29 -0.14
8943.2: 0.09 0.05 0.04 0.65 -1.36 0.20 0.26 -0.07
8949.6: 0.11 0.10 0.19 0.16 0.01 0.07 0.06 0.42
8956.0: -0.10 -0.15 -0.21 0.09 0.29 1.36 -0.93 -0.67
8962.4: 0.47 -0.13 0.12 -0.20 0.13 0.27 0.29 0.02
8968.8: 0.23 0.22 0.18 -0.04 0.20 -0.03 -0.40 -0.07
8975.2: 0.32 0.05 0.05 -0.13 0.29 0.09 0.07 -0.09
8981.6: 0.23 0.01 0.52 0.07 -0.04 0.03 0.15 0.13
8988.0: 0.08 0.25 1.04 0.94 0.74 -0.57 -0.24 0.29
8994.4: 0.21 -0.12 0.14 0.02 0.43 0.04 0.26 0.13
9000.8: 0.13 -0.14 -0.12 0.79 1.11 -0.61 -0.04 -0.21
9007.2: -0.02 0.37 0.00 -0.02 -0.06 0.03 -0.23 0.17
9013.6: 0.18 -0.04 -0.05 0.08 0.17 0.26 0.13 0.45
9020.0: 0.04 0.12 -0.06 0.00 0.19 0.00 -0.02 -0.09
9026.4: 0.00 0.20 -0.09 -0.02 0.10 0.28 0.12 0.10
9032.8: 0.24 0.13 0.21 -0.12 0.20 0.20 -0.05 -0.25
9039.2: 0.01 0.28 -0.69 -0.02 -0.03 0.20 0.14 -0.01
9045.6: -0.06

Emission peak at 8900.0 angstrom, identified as H-gamma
